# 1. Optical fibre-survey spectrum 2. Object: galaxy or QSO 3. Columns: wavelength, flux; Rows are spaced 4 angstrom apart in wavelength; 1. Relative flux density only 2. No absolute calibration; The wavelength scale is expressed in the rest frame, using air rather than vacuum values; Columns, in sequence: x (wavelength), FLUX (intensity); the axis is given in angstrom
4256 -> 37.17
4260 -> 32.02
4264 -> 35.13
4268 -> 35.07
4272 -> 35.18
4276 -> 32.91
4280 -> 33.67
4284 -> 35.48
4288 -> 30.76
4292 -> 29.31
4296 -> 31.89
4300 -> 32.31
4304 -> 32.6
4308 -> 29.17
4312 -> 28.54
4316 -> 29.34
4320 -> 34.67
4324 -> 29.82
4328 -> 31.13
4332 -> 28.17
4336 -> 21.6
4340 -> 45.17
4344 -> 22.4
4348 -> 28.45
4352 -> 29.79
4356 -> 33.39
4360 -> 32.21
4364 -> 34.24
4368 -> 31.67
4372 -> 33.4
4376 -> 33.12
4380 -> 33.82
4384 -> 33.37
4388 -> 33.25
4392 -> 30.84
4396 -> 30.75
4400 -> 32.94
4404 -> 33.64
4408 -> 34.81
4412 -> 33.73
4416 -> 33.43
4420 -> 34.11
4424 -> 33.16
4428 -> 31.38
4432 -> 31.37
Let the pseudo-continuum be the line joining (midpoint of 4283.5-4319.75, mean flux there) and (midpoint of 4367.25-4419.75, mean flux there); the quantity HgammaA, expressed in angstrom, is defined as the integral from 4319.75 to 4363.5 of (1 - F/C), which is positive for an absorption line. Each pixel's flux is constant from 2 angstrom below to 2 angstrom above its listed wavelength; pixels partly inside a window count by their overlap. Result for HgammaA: 1.83 angstrom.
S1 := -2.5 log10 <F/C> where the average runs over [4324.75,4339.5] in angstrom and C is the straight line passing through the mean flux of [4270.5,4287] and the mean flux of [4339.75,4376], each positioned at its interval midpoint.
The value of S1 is 0.121 mag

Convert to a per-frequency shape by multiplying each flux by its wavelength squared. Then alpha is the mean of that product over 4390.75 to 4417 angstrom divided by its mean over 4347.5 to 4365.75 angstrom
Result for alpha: 1.1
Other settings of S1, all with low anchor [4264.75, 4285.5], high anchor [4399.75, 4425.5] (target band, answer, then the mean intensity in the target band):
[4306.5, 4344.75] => 0.13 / 30.3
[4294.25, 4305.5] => 0.07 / 32.3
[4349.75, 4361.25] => 0.08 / 31.7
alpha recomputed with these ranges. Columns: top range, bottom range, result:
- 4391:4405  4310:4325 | 1.08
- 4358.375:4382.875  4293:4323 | 1.10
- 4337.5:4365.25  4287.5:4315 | 1.07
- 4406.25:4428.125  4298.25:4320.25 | 1.15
